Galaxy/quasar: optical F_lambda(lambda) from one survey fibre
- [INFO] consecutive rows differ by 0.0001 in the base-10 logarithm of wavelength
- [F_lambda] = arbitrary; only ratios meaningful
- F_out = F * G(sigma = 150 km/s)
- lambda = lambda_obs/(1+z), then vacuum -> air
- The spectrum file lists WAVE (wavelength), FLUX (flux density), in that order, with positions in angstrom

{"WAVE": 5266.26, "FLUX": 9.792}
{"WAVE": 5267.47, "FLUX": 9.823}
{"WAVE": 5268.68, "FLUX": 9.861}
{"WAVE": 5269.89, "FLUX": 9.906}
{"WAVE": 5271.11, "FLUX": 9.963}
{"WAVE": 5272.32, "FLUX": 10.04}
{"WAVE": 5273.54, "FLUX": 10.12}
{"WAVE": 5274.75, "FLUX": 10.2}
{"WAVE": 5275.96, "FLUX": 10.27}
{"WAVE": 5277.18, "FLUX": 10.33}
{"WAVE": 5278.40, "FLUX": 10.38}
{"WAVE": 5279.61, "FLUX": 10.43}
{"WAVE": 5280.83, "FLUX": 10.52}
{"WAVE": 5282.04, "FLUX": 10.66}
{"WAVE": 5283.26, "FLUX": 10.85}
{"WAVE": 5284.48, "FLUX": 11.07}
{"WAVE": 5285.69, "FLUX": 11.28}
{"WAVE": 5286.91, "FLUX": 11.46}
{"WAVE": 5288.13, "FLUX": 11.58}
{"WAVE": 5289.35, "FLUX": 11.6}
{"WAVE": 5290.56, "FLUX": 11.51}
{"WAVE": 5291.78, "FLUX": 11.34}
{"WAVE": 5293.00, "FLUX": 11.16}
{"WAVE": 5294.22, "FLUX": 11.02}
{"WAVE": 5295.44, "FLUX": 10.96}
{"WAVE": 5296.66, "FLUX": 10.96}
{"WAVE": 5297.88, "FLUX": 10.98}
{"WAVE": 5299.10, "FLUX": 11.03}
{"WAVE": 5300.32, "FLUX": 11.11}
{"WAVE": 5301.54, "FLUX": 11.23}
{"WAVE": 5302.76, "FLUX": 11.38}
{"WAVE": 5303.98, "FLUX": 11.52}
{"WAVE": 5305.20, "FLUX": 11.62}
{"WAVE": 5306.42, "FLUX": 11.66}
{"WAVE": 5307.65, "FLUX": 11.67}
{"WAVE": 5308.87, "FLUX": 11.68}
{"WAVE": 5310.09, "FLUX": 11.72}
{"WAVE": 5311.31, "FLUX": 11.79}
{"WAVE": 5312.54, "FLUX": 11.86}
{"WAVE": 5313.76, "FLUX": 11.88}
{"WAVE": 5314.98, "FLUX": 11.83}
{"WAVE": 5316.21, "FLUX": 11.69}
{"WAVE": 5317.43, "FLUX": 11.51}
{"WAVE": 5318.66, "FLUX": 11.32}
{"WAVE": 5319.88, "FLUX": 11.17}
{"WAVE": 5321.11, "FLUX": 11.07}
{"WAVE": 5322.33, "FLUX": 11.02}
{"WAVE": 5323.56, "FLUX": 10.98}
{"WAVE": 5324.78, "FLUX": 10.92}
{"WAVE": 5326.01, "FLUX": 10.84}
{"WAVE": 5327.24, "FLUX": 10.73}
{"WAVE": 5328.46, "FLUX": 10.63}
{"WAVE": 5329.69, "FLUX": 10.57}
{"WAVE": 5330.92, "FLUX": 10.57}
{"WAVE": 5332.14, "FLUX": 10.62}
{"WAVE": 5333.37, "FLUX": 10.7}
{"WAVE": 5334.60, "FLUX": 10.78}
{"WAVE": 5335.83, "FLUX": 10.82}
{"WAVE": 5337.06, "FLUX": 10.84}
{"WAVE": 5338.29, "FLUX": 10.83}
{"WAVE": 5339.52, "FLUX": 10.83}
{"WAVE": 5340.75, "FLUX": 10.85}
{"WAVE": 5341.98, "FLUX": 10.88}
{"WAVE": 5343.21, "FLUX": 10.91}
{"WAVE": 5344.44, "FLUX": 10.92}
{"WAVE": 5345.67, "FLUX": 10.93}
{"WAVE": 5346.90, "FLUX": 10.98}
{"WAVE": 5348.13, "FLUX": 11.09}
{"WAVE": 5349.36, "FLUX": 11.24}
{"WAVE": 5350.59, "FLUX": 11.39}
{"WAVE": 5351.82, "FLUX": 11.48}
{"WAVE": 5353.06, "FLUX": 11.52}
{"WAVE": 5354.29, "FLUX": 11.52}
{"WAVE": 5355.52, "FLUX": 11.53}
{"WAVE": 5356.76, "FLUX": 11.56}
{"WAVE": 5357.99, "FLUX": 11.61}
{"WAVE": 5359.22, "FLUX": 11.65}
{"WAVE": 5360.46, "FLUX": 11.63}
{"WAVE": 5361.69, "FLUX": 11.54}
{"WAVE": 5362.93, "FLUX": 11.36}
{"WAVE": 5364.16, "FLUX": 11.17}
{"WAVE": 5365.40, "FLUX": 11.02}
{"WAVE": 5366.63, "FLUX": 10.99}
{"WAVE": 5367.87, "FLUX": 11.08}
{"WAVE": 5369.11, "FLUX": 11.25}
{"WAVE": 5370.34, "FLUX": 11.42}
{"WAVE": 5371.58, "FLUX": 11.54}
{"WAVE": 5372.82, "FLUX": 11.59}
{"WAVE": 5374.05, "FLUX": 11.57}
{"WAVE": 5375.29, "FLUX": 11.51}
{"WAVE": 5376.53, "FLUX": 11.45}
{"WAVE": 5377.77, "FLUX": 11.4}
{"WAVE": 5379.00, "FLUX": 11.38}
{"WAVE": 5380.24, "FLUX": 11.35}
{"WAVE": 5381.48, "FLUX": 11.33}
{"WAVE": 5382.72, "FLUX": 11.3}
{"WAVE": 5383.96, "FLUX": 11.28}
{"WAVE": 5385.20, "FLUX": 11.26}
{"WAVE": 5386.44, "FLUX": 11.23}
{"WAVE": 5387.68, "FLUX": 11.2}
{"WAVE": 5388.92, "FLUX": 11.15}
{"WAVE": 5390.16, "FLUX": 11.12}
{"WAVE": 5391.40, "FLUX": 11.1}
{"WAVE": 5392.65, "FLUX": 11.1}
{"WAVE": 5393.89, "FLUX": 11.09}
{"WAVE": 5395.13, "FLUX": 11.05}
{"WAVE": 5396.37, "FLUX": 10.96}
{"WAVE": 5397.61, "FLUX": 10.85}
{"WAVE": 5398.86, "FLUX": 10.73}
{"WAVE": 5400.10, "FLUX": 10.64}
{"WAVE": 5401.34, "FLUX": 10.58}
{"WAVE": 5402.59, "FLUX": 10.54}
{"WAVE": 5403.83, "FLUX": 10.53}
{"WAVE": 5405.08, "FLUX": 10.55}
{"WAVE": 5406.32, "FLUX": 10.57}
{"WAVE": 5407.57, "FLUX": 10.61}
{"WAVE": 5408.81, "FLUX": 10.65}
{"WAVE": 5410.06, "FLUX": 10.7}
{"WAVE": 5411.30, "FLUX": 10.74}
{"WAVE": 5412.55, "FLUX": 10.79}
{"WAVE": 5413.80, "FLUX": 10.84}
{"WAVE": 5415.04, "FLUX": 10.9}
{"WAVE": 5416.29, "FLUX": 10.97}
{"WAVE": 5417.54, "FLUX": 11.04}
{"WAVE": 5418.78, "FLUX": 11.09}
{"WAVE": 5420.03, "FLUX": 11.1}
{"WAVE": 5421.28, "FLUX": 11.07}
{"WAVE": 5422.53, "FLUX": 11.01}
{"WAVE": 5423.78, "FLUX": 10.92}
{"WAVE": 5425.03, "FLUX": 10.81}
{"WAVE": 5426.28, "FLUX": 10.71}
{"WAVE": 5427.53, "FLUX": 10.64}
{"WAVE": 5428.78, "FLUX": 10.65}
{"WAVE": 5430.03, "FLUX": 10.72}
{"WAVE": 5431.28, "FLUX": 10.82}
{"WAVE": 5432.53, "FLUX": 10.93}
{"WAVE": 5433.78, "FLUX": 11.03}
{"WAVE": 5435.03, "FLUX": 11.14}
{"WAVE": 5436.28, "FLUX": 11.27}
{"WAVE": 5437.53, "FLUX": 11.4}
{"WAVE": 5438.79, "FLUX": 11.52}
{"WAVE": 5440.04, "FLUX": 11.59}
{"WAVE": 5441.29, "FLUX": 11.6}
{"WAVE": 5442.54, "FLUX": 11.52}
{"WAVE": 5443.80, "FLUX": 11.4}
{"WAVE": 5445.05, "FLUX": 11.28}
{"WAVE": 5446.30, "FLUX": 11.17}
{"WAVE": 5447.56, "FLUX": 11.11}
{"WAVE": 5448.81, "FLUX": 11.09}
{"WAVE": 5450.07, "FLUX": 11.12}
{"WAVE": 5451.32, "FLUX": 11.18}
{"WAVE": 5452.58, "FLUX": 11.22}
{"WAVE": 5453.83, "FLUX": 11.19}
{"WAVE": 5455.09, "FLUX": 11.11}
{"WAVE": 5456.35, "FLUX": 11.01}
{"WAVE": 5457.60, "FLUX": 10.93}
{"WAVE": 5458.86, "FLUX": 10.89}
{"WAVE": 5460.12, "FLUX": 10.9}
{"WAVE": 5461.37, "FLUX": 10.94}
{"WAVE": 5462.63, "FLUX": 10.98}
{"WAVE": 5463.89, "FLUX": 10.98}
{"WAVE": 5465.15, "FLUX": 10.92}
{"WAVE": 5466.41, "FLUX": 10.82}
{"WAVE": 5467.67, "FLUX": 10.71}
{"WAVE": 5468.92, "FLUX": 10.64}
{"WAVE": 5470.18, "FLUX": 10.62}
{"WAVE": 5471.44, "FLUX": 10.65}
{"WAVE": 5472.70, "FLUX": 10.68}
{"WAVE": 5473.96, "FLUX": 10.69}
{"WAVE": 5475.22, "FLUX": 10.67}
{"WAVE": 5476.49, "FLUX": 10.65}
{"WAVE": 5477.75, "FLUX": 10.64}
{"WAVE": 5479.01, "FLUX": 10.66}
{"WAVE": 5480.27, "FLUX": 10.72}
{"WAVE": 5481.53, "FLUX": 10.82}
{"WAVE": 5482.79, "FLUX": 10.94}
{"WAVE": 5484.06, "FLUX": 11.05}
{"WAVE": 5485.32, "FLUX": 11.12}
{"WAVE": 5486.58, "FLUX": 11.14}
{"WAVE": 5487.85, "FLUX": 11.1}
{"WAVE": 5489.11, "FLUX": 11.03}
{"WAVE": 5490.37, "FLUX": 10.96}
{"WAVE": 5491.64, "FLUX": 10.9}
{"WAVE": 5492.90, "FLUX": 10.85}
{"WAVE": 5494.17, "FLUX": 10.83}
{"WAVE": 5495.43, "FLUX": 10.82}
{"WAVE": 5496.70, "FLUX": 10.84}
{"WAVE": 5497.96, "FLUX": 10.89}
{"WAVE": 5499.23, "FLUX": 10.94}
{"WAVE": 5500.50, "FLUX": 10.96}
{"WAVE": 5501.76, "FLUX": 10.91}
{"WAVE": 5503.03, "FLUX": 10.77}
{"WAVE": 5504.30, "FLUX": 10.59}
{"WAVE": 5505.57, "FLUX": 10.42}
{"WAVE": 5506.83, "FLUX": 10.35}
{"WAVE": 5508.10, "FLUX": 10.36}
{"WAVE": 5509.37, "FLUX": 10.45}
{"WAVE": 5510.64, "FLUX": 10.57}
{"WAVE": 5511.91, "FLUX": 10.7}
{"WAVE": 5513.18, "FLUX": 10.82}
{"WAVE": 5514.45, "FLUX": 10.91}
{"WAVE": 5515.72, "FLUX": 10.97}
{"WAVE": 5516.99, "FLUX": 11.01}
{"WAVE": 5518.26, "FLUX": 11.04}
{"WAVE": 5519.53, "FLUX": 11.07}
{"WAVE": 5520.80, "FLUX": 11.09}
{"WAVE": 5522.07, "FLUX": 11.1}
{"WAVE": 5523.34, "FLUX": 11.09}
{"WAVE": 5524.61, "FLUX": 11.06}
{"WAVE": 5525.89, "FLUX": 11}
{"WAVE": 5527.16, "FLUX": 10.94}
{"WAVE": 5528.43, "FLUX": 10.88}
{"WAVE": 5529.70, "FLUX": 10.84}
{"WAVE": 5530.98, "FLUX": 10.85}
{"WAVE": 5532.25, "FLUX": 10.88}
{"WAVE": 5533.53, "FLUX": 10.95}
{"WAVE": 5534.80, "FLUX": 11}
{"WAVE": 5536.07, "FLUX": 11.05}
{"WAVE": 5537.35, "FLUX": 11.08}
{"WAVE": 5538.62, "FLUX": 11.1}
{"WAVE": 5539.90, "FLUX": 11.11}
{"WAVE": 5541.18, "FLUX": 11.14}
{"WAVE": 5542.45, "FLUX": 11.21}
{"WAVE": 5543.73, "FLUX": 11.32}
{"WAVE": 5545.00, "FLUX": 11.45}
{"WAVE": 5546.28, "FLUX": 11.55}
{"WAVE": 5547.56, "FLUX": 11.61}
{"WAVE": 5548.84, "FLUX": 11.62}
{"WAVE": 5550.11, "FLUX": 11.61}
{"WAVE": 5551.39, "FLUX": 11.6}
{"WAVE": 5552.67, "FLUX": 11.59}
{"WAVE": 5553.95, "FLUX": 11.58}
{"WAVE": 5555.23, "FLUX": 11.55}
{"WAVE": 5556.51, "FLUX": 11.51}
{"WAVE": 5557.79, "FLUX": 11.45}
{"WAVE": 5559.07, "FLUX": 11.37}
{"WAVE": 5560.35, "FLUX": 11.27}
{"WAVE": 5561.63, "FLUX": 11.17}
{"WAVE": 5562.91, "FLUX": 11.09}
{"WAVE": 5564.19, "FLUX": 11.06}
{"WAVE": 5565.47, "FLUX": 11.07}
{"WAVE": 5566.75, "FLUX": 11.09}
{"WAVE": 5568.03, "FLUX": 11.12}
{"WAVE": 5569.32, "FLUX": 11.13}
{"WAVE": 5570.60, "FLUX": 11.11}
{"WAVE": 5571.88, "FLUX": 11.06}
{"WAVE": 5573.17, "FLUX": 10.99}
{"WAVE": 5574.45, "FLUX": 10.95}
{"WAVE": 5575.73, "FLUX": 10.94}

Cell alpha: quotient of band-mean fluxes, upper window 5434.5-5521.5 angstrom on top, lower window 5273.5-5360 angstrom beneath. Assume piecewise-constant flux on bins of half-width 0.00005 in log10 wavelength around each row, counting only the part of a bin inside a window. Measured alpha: 1.0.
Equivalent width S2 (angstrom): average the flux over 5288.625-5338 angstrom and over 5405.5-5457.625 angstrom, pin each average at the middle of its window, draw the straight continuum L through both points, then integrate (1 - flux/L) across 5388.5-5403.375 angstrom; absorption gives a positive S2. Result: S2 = 0.2 angstrom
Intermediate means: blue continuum 11.2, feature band 10.9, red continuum 11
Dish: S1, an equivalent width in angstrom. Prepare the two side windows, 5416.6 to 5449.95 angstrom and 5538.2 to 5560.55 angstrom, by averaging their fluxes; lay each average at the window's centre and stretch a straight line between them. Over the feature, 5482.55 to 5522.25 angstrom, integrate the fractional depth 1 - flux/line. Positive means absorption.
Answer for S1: 1.5 angstrom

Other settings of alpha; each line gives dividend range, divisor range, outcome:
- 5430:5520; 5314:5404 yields 0.98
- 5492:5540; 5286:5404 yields 0.97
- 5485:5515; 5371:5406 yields 0.97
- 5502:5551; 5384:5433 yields 1.01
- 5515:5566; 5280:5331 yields 1.00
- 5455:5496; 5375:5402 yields 0.98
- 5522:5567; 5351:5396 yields 0.99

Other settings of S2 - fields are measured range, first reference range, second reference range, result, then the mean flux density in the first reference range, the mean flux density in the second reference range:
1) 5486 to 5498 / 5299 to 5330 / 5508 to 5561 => 0.3 angstrom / 11.3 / 11.1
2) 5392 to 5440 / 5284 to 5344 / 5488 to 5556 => 0.9 angstrom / 11.2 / 11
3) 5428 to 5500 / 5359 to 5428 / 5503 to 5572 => 0.6 angstrom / 11.1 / 11.1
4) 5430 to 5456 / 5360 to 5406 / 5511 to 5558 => -0.1 angstrom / 11.2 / 11.2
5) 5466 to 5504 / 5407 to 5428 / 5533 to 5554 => 0.9 angstrom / 10.9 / 11.3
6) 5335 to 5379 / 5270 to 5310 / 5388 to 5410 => -1.5 angstrom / 11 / 10.8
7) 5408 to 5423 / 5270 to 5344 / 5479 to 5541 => 0.1 angstrom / 11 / 10.9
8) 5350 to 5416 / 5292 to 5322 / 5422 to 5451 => 0.5 angstrom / 11.4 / 11.1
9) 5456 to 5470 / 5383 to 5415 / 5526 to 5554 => 0.2 angstrom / 10.9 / 11.2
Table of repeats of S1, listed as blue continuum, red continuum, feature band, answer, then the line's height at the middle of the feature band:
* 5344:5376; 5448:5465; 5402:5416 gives 0.64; 11.2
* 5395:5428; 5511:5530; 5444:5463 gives -0.39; 10.9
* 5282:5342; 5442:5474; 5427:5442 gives -0.12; 11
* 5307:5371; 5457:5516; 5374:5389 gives -0.34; 11.1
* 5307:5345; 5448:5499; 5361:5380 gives -0.53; 11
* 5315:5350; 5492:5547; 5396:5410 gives 0.37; 10.9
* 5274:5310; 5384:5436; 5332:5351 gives 0.16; 11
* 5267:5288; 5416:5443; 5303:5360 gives -2.90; 10.7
